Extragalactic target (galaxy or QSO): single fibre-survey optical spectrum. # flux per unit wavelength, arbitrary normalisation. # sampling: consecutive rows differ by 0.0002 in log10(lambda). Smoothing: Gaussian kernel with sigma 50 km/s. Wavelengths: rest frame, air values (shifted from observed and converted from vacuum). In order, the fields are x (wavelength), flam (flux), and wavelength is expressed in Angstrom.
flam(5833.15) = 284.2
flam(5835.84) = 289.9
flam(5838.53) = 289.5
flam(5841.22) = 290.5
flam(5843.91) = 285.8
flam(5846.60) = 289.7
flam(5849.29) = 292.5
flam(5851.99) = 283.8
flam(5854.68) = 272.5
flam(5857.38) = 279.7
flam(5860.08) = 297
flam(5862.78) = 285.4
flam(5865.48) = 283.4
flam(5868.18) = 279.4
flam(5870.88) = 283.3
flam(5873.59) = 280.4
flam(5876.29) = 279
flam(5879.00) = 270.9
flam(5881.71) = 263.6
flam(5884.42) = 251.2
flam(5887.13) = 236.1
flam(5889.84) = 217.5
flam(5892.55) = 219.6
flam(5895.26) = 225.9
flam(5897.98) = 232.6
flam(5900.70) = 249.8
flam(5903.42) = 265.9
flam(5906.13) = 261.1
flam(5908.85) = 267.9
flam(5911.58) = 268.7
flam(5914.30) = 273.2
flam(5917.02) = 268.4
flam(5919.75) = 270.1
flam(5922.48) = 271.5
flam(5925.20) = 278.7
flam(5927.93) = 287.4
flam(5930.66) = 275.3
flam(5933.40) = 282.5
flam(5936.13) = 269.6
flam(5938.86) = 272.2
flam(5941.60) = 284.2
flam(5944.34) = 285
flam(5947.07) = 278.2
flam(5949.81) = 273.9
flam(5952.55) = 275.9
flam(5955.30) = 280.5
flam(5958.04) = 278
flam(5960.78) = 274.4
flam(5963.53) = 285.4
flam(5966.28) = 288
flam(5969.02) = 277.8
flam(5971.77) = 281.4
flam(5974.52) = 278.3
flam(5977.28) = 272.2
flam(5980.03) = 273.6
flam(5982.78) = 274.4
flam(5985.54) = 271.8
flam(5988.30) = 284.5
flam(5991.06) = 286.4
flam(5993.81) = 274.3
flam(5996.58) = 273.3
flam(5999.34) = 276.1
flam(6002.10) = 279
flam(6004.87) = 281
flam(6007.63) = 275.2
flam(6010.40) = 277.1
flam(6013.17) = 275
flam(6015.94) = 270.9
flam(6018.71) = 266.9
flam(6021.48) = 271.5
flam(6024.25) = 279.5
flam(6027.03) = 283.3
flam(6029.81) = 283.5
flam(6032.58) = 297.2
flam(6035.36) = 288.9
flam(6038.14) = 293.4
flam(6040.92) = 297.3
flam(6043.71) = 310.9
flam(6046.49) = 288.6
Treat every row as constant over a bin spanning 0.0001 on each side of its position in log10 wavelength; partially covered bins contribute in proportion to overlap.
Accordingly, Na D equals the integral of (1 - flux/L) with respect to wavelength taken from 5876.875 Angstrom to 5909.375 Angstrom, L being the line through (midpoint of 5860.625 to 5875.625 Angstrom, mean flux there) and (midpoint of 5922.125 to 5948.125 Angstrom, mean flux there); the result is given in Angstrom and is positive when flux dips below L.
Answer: 3.98 Angstrom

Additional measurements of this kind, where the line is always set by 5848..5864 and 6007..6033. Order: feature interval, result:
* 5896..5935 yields 2.04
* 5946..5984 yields 0.26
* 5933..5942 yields 0.17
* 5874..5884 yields 0.49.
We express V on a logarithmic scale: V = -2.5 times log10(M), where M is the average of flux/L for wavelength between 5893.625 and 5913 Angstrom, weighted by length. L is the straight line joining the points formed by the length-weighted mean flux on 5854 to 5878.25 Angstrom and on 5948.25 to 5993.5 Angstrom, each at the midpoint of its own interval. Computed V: 0.11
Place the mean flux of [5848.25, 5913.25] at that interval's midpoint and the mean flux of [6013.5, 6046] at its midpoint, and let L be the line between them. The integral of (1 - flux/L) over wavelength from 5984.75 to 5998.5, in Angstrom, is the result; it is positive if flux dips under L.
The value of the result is 0.1 Angstrom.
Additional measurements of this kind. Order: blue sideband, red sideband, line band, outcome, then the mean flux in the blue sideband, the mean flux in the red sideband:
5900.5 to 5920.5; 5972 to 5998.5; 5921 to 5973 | -1.4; 266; 277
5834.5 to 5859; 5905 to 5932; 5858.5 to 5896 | 2.3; 286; 272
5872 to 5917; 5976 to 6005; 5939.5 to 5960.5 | -0.9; 255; 277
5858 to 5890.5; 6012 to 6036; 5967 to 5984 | 0.0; 270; 279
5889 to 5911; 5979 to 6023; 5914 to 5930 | -1.5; 244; 276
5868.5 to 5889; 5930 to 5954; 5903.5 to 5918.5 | 0.2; 266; 277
